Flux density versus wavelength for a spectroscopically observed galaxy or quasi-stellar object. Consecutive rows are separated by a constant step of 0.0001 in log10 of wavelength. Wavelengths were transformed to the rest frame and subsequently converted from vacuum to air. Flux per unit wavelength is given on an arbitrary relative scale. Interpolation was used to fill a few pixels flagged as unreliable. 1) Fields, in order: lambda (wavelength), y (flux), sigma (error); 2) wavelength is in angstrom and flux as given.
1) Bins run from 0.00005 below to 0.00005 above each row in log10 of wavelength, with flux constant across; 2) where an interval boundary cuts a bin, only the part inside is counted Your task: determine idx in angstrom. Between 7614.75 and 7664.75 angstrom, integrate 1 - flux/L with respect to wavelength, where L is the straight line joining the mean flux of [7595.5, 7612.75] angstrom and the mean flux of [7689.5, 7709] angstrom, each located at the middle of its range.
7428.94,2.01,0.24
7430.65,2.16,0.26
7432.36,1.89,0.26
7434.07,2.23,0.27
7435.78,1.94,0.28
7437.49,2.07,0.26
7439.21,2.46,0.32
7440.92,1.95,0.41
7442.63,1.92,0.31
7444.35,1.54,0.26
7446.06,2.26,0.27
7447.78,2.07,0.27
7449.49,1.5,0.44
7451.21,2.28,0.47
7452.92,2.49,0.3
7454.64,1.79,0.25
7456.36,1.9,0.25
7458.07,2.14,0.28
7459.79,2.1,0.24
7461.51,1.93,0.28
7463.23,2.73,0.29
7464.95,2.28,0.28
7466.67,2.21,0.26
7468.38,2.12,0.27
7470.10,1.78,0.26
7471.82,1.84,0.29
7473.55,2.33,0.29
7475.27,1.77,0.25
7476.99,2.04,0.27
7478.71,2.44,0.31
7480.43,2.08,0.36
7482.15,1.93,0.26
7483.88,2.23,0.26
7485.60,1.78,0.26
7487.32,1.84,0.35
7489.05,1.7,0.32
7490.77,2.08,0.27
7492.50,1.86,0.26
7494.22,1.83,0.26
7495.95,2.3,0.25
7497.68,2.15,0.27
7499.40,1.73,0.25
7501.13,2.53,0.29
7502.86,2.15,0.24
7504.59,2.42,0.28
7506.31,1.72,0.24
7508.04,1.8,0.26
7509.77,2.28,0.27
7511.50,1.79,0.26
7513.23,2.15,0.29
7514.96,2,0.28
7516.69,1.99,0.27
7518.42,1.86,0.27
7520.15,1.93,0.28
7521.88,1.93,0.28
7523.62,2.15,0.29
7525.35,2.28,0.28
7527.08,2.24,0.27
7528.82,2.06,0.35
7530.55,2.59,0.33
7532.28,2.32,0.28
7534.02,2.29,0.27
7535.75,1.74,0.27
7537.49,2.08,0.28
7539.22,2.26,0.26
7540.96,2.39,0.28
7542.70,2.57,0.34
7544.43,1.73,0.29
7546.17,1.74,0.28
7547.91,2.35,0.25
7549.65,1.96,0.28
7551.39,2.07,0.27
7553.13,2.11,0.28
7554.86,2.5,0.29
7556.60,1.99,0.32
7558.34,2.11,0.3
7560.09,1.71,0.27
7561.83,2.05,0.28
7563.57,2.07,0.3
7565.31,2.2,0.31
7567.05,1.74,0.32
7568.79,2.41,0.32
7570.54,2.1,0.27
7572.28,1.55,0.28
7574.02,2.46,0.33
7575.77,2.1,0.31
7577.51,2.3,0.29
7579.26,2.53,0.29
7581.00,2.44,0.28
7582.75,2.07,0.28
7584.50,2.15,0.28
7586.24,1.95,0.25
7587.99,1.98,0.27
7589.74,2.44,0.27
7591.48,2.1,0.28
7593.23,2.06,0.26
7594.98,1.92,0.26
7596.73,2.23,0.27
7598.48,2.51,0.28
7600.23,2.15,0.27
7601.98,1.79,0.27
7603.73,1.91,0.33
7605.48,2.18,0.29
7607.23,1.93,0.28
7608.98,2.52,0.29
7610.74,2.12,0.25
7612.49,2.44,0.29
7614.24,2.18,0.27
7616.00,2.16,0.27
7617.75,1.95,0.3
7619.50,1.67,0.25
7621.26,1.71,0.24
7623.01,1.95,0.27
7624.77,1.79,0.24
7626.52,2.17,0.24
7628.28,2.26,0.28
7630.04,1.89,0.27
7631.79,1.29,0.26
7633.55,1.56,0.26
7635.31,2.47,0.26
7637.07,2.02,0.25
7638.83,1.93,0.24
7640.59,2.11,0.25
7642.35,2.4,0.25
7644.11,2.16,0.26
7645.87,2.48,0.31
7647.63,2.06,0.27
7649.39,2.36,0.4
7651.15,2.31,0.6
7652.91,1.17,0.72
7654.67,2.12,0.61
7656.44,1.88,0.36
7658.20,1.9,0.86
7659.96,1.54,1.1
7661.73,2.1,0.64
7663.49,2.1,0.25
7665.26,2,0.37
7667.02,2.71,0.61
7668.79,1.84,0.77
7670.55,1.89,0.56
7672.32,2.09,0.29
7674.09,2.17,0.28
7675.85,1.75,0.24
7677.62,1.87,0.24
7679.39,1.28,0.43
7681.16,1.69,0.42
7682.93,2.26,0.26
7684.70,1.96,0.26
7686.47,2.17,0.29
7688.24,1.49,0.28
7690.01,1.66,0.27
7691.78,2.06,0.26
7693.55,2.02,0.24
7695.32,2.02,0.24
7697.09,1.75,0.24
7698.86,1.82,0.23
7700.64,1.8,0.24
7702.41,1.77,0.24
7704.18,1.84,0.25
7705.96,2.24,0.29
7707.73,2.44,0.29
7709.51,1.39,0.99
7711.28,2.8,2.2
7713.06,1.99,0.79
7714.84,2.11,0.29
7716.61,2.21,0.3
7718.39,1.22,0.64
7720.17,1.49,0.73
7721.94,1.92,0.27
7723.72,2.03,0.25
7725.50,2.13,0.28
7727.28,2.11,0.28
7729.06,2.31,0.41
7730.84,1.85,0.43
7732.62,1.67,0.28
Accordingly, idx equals 2.3 angstrom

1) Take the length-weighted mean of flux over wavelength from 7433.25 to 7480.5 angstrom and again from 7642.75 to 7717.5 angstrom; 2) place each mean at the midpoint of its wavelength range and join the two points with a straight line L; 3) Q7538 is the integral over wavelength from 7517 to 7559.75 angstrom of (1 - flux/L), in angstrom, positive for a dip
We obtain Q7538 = -1.76 angstrom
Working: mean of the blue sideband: 2.08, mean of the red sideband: 1.99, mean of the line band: 2.13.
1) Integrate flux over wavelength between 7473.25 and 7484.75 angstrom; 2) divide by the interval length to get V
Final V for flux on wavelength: 2.11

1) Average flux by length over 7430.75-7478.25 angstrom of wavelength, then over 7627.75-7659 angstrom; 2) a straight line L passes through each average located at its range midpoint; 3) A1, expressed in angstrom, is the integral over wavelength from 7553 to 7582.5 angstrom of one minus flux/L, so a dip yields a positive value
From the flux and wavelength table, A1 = -1.5 angstrom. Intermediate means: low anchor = 2.06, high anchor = 2.02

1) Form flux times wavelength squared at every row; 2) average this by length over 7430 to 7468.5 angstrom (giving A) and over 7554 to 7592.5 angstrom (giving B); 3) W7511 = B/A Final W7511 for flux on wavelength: 1.06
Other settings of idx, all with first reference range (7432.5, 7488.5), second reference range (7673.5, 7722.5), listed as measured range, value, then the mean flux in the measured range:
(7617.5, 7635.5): 0.82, 1.86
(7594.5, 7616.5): -2.26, 2.16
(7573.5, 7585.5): -1.86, 2.28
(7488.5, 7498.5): 0.20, 1.99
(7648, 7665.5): -0.21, 1.95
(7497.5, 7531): -0.98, 2.08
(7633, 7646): -1.34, 2.14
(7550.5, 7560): -0.60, 2.12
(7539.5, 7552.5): -0.79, 2.12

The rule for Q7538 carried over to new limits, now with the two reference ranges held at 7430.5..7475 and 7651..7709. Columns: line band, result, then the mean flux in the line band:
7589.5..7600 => -1.1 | 2.19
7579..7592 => -1.4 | 2.2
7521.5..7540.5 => -1.6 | 2.19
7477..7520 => 0.3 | 2.03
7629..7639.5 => 0.5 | 1.86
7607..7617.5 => -1.4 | 2.23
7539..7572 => -1.5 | 2.1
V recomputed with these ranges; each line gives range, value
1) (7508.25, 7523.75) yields 1.99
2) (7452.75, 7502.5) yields 2.06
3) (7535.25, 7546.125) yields 2.11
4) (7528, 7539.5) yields 2.19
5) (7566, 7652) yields 2.1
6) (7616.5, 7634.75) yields 1.84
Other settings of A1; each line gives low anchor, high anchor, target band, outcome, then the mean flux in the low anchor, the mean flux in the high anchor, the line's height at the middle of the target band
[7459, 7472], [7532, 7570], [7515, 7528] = 0.4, 2.14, 2.1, 2.12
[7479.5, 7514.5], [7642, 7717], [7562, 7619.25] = -3.9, 2.02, 1.99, 2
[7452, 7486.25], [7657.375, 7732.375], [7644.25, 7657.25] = -0.6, 2.1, 1.95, 1.97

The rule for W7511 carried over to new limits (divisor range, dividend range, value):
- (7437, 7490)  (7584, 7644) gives 1.04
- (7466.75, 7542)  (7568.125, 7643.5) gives 1.04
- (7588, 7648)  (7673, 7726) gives 0.94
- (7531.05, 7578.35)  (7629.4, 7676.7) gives 0.98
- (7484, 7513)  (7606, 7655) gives 1.05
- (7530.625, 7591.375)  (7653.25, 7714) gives 0.94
